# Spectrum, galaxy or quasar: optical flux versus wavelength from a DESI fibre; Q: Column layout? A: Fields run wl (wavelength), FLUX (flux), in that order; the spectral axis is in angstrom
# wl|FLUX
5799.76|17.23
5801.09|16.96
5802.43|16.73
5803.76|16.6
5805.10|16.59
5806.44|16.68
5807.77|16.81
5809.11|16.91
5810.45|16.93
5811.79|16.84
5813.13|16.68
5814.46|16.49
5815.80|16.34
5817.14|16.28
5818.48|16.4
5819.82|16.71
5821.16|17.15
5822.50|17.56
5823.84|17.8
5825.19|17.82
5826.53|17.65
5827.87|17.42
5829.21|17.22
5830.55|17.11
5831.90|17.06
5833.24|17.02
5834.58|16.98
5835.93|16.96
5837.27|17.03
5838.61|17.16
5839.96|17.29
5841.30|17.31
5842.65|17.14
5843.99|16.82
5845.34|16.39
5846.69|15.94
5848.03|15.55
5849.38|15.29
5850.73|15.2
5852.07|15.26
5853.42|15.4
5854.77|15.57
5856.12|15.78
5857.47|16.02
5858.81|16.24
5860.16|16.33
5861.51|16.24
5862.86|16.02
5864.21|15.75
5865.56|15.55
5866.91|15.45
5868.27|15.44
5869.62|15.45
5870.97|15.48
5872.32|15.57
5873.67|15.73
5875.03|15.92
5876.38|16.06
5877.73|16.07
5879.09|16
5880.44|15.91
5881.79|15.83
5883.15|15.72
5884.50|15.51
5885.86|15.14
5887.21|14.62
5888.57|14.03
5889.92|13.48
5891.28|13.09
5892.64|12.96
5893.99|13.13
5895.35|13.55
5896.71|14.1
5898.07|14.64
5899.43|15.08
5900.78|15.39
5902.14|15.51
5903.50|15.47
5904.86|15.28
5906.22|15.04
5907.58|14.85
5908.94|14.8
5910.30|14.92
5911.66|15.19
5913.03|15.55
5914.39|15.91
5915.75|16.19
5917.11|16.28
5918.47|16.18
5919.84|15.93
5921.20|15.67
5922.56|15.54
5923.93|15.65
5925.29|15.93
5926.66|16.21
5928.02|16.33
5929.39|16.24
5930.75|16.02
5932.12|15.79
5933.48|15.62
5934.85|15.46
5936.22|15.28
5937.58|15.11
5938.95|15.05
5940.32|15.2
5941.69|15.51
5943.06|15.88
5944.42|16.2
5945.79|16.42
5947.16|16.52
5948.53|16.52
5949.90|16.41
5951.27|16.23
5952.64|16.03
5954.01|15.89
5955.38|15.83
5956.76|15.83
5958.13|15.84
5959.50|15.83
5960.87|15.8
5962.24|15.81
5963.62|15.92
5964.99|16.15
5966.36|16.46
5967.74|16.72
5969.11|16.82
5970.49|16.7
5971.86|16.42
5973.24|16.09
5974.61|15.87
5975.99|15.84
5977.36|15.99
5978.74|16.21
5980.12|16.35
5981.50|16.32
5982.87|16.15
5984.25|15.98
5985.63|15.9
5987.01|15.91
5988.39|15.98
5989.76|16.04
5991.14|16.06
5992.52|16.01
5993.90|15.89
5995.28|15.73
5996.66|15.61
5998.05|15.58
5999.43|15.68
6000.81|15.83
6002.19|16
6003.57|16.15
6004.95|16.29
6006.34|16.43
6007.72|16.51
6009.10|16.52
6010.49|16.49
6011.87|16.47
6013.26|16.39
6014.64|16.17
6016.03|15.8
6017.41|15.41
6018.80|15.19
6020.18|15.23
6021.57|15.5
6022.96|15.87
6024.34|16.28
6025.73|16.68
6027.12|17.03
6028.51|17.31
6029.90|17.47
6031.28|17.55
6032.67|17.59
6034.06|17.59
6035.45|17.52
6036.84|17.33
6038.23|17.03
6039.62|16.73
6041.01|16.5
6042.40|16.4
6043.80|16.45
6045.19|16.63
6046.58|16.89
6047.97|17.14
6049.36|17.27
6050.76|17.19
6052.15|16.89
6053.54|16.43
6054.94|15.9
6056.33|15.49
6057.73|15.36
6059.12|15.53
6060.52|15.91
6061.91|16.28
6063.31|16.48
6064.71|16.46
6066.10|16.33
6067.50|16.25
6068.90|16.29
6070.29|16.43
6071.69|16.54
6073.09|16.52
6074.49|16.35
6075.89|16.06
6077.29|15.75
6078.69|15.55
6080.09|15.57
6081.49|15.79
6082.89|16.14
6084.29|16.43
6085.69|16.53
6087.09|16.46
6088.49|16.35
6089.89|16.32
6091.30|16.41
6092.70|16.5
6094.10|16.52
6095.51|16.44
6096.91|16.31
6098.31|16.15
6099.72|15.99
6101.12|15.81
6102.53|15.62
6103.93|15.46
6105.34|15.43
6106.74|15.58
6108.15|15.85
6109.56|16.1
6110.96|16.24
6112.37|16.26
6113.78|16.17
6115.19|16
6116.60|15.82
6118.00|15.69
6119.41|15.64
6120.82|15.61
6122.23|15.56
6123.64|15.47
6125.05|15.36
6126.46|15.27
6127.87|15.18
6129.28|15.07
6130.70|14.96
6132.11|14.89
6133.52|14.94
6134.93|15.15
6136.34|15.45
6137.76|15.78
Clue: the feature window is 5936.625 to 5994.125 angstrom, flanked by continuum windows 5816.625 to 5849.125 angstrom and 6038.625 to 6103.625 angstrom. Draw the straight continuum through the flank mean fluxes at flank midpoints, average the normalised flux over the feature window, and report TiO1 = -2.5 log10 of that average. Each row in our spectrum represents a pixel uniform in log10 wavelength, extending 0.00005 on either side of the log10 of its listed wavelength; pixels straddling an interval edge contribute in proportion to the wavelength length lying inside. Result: 0.04 mag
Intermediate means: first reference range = 17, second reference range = 16.3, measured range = 16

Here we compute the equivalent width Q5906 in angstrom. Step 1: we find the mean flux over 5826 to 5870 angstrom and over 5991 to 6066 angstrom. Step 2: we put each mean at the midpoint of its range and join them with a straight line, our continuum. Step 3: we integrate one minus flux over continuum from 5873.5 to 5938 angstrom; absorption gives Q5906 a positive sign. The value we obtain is 4.18 angstrom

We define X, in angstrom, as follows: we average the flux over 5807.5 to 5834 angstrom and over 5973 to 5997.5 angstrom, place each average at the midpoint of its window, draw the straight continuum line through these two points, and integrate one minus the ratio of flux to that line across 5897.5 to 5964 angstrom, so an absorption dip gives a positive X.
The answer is 2.50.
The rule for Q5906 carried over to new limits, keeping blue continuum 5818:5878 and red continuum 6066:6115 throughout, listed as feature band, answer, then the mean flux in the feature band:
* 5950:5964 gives 0.30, 15.9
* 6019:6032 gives -0.24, 16.5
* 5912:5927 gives 0.38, 15.9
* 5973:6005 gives 0.52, 16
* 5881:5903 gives 2.47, 14.5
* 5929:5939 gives 0.43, 15.6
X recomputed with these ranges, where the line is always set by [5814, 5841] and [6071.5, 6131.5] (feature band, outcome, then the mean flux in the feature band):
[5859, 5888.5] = 2.1 angstrom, 15.7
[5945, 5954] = 0.1 angstrom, 16.3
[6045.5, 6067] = -0.4 angstrom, 16.4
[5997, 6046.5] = -0.6 angstrom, 16.4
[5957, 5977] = 0.4 angstrom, 16.2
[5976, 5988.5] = 0.3 angstrom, 16.1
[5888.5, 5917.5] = 3.5 angstrom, 14.7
